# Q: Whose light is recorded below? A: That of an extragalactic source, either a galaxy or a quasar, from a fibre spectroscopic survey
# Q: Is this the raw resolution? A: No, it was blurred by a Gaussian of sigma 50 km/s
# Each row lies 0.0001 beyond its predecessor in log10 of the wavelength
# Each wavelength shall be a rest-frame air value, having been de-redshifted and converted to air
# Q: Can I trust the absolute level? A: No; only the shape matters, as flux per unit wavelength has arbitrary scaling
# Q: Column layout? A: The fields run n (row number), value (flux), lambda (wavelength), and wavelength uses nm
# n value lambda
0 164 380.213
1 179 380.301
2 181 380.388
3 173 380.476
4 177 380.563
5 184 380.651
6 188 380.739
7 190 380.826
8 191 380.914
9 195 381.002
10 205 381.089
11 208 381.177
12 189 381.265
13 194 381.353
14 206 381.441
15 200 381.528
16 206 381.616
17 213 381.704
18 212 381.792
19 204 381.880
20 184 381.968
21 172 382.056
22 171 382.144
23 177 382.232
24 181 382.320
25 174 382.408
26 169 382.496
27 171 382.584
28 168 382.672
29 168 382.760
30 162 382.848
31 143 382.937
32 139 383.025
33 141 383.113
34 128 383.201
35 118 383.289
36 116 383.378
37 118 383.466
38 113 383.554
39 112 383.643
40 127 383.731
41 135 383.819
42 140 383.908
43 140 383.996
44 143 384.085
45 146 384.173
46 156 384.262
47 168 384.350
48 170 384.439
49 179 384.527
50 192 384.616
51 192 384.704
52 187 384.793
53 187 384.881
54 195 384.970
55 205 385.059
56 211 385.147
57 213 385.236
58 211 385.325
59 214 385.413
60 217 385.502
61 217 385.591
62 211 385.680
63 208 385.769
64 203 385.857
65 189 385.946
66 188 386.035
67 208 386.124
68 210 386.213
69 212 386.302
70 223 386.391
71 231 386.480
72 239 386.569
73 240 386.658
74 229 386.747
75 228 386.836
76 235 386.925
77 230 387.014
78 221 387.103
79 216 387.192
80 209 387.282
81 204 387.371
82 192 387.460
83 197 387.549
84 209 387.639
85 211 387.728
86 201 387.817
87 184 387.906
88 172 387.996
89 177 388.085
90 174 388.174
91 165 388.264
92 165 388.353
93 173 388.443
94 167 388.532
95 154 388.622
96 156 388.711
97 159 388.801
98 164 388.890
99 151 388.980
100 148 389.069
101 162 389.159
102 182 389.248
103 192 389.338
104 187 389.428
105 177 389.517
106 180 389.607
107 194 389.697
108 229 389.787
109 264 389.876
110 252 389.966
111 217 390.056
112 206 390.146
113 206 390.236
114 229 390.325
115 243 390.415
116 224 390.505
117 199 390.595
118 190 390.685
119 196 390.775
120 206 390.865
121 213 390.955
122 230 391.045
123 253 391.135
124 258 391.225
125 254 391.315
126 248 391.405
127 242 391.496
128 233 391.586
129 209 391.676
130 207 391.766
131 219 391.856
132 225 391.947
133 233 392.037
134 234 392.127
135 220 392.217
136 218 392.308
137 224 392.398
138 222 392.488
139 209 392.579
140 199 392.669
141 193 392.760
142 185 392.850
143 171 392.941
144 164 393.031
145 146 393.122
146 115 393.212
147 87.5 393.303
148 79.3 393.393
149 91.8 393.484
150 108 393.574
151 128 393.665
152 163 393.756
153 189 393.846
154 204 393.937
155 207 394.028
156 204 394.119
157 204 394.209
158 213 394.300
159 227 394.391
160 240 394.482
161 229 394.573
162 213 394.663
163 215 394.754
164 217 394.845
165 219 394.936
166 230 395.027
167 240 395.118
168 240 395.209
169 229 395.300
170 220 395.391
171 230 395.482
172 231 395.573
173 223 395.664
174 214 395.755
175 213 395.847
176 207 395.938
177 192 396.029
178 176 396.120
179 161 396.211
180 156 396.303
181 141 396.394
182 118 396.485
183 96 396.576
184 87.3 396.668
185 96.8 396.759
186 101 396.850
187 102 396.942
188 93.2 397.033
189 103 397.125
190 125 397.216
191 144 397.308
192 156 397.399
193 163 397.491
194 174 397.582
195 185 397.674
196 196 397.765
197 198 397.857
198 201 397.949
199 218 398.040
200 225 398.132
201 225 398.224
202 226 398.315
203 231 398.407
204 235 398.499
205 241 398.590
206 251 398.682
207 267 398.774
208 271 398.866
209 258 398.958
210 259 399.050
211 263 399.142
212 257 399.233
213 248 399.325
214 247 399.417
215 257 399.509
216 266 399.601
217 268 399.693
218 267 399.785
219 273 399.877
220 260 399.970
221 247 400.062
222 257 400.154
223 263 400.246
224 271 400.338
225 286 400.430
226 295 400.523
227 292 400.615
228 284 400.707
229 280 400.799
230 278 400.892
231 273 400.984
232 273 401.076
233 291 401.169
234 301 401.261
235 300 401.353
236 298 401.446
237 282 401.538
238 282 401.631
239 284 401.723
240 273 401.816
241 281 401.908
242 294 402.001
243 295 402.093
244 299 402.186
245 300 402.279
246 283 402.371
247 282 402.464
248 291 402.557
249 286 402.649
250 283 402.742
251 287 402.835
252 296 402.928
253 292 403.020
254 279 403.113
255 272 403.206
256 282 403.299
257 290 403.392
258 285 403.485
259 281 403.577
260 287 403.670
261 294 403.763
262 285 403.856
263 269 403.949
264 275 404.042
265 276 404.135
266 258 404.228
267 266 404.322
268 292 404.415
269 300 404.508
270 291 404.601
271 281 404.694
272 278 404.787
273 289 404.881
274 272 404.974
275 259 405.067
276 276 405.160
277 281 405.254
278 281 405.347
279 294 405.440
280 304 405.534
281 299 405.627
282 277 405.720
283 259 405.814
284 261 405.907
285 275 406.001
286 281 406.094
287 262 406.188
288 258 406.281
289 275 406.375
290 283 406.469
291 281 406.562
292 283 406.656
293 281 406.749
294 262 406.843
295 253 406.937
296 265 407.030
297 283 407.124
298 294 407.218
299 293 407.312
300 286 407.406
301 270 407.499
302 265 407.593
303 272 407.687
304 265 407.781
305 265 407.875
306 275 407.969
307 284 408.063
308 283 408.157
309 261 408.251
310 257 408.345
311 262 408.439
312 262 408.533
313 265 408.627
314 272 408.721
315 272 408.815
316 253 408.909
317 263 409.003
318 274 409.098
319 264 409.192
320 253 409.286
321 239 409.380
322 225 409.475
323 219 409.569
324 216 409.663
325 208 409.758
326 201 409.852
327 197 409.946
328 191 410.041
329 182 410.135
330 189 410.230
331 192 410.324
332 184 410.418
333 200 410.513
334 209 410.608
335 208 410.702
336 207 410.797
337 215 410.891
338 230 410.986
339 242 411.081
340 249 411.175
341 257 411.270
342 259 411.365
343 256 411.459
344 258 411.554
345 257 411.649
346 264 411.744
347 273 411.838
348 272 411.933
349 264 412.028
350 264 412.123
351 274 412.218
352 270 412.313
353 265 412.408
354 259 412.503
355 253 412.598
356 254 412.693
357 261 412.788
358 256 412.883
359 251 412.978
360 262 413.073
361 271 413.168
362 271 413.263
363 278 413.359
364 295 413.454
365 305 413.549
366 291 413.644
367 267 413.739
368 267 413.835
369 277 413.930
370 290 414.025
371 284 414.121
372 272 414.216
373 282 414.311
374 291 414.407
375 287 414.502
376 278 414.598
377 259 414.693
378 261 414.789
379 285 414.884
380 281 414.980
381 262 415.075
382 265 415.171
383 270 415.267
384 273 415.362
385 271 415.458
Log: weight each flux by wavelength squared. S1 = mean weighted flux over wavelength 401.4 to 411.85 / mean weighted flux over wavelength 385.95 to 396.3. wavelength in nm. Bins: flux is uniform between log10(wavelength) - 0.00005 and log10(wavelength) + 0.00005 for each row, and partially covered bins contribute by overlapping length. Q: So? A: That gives 1.42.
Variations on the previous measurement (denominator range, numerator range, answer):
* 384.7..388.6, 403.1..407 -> 1.50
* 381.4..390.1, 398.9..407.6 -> 1.64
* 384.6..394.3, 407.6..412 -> 1.35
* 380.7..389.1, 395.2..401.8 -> 1.30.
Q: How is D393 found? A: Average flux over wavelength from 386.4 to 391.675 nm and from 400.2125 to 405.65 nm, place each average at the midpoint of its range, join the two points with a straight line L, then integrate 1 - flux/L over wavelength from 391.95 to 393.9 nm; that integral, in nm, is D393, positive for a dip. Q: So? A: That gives 0.470 nm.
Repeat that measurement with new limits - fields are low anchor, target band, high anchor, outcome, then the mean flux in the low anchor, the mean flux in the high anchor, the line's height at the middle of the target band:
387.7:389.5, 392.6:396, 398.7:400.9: 0.45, 172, 267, 220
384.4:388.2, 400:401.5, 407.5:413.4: -0.32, 206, 247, 231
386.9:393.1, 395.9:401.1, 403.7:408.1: 0.65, 203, 277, 243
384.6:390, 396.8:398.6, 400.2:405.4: 0.57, 198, 283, 256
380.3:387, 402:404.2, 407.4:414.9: -0.49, 183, 254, 234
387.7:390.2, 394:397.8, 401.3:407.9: 0.74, 184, 281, 227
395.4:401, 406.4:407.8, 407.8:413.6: -0.22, 213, 248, 238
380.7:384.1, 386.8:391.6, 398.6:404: 0.11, 167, 278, 207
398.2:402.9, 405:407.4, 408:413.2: -0.19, 272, 244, 256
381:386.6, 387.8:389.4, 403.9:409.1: 0.25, 180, 274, 200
